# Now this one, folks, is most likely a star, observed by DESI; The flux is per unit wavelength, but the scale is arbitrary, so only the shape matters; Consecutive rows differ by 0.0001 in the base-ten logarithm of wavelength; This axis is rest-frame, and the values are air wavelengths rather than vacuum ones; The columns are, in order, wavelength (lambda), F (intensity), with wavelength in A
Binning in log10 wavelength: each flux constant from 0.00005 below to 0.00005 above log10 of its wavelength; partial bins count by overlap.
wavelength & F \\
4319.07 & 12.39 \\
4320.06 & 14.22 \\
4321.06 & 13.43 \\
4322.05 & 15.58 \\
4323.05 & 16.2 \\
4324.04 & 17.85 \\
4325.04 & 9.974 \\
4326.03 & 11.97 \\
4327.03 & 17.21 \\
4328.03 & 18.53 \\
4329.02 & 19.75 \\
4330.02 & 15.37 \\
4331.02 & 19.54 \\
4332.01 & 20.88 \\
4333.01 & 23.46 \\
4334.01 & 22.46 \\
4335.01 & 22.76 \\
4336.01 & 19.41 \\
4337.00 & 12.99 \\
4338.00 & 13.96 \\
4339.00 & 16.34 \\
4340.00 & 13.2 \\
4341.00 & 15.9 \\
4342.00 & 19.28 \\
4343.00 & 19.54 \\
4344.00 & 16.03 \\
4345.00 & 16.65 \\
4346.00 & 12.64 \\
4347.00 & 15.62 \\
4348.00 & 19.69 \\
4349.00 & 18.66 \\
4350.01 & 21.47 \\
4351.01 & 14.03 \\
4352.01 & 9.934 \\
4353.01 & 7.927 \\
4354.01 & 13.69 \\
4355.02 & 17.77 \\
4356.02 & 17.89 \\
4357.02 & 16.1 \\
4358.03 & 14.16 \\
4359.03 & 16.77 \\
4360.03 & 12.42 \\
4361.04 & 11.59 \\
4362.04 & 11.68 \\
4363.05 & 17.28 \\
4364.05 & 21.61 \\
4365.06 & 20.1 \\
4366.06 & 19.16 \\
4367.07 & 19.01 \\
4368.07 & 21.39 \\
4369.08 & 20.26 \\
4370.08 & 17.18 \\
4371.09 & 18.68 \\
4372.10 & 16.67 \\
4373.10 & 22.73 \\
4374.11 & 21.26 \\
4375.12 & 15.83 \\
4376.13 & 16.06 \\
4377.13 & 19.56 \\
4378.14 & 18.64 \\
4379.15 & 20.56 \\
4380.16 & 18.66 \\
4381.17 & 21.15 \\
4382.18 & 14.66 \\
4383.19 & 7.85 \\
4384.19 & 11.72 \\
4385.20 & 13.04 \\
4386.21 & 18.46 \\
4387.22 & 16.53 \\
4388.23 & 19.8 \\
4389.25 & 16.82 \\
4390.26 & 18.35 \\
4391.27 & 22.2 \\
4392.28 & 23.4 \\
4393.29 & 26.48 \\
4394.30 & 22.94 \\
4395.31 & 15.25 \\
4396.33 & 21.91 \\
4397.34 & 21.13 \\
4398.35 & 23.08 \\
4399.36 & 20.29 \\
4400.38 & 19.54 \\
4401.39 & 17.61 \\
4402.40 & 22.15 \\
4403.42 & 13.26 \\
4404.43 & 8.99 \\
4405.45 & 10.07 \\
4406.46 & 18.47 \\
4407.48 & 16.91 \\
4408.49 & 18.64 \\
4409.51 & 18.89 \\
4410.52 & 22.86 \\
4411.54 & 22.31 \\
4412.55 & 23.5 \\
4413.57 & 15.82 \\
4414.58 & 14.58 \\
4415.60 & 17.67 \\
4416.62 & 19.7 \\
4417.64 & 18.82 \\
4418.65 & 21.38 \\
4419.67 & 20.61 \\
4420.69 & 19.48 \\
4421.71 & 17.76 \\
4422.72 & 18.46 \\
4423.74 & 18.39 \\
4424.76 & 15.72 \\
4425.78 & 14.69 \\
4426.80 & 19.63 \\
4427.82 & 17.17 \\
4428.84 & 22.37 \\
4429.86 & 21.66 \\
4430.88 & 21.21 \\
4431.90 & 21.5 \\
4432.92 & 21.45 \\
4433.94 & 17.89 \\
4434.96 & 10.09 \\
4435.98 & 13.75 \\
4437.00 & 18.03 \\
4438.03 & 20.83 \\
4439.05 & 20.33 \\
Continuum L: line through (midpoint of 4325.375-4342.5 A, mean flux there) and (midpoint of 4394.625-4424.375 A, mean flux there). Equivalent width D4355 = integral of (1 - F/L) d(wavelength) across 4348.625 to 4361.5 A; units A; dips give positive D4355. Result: 2.3 A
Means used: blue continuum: 17.8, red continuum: 18.6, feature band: 14.8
